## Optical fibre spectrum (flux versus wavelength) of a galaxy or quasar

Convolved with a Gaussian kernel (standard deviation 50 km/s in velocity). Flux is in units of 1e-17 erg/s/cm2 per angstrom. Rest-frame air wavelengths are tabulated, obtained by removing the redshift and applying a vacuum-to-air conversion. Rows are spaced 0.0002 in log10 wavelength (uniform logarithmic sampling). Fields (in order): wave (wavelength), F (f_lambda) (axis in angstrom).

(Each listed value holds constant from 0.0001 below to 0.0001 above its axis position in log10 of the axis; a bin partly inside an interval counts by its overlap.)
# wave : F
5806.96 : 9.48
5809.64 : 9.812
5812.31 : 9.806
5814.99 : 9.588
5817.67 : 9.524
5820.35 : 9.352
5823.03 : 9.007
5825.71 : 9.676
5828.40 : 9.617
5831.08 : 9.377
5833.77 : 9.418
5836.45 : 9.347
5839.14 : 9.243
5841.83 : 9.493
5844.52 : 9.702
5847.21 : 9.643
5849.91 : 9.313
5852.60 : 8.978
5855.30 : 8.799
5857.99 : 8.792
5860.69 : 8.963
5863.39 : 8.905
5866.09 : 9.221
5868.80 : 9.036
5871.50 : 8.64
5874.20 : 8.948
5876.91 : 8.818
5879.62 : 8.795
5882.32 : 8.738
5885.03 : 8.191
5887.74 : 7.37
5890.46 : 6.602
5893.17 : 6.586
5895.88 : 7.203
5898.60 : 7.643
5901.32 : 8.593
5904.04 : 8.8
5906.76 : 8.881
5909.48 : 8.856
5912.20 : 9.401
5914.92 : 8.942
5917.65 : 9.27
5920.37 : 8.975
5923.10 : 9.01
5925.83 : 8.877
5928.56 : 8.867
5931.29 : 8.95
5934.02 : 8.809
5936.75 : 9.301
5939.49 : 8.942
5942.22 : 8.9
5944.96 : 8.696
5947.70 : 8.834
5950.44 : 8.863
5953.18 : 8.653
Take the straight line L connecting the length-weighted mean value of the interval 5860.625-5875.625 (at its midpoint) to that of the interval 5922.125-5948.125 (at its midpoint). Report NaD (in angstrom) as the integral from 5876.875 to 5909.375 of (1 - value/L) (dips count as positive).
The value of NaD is 3.3 angstrom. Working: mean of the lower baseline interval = 8.95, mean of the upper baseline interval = 8.92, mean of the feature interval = 8.02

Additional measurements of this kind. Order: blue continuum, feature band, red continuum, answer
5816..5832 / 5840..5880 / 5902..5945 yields 0.8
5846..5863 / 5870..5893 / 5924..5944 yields 2.2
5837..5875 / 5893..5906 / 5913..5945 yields 1.6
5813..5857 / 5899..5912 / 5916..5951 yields 0.5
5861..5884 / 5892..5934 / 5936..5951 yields 1.4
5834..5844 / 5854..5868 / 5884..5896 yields -0.9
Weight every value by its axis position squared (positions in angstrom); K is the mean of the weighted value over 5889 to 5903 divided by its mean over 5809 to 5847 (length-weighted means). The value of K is 0.79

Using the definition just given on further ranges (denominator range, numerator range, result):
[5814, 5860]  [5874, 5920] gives 0.91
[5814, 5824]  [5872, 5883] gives 0.96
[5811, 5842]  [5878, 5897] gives 0.83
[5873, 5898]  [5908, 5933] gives 1.15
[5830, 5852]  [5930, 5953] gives 0.98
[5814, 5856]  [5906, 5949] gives 0.99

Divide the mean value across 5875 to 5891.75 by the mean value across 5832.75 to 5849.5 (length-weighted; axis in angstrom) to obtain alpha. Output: 0.86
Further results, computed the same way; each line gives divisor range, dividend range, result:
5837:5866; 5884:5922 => 0.90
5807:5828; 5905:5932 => 0.94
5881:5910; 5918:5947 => 1.13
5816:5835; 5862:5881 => 0.95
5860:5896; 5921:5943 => 1.08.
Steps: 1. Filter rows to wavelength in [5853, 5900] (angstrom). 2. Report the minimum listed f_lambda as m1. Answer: 6.586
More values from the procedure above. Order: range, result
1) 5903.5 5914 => 8.8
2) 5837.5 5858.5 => 8.792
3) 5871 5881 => 8.64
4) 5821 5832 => 9.007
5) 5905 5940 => 8.809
